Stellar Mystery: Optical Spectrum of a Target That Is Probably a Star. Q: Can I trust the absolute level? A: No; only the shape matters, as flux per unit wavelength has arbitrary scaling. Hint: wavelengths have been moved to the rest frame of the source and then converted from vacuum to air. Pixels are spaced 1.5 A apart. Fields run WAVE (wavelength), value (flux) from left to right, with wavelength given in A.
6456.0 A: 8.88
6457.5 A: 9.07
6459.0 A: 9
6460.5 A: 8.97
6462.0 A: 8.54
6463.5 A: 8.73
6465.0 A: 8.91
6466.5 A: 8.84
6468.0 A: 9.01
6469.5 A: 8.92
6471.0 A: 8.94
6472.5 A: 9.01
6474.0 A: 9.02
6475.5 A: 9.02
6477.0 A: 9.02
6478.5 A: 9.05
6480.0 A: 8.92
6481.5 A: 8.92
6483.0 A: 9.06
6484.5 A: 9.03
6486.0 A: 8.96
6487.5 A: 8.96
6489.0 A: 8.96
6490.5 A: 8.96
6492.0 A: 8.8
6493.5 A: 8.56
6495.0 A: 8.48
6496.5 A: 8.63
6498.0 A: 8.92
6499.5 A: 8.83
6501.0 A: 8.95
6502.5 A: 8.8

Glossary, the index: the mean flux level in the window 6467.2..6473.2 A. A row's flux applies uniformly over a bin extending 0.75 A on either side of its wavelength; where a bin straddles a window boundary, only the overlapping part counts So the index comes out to 8.97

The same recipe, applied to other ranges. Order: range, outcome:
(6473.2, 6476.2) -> 9.02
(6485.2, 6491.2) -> 8.96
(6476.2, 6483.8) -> 8.99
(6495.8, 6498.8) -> 8.78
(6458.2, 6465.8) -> 8.83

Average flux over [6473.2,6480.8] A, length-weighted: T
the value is 9.01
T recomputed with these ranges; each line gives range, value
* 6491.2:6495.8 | 8.62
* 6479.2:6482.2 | 8.92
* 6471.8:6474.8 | 9.02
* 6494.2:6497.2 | 8.55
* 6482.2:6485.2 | 9.04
